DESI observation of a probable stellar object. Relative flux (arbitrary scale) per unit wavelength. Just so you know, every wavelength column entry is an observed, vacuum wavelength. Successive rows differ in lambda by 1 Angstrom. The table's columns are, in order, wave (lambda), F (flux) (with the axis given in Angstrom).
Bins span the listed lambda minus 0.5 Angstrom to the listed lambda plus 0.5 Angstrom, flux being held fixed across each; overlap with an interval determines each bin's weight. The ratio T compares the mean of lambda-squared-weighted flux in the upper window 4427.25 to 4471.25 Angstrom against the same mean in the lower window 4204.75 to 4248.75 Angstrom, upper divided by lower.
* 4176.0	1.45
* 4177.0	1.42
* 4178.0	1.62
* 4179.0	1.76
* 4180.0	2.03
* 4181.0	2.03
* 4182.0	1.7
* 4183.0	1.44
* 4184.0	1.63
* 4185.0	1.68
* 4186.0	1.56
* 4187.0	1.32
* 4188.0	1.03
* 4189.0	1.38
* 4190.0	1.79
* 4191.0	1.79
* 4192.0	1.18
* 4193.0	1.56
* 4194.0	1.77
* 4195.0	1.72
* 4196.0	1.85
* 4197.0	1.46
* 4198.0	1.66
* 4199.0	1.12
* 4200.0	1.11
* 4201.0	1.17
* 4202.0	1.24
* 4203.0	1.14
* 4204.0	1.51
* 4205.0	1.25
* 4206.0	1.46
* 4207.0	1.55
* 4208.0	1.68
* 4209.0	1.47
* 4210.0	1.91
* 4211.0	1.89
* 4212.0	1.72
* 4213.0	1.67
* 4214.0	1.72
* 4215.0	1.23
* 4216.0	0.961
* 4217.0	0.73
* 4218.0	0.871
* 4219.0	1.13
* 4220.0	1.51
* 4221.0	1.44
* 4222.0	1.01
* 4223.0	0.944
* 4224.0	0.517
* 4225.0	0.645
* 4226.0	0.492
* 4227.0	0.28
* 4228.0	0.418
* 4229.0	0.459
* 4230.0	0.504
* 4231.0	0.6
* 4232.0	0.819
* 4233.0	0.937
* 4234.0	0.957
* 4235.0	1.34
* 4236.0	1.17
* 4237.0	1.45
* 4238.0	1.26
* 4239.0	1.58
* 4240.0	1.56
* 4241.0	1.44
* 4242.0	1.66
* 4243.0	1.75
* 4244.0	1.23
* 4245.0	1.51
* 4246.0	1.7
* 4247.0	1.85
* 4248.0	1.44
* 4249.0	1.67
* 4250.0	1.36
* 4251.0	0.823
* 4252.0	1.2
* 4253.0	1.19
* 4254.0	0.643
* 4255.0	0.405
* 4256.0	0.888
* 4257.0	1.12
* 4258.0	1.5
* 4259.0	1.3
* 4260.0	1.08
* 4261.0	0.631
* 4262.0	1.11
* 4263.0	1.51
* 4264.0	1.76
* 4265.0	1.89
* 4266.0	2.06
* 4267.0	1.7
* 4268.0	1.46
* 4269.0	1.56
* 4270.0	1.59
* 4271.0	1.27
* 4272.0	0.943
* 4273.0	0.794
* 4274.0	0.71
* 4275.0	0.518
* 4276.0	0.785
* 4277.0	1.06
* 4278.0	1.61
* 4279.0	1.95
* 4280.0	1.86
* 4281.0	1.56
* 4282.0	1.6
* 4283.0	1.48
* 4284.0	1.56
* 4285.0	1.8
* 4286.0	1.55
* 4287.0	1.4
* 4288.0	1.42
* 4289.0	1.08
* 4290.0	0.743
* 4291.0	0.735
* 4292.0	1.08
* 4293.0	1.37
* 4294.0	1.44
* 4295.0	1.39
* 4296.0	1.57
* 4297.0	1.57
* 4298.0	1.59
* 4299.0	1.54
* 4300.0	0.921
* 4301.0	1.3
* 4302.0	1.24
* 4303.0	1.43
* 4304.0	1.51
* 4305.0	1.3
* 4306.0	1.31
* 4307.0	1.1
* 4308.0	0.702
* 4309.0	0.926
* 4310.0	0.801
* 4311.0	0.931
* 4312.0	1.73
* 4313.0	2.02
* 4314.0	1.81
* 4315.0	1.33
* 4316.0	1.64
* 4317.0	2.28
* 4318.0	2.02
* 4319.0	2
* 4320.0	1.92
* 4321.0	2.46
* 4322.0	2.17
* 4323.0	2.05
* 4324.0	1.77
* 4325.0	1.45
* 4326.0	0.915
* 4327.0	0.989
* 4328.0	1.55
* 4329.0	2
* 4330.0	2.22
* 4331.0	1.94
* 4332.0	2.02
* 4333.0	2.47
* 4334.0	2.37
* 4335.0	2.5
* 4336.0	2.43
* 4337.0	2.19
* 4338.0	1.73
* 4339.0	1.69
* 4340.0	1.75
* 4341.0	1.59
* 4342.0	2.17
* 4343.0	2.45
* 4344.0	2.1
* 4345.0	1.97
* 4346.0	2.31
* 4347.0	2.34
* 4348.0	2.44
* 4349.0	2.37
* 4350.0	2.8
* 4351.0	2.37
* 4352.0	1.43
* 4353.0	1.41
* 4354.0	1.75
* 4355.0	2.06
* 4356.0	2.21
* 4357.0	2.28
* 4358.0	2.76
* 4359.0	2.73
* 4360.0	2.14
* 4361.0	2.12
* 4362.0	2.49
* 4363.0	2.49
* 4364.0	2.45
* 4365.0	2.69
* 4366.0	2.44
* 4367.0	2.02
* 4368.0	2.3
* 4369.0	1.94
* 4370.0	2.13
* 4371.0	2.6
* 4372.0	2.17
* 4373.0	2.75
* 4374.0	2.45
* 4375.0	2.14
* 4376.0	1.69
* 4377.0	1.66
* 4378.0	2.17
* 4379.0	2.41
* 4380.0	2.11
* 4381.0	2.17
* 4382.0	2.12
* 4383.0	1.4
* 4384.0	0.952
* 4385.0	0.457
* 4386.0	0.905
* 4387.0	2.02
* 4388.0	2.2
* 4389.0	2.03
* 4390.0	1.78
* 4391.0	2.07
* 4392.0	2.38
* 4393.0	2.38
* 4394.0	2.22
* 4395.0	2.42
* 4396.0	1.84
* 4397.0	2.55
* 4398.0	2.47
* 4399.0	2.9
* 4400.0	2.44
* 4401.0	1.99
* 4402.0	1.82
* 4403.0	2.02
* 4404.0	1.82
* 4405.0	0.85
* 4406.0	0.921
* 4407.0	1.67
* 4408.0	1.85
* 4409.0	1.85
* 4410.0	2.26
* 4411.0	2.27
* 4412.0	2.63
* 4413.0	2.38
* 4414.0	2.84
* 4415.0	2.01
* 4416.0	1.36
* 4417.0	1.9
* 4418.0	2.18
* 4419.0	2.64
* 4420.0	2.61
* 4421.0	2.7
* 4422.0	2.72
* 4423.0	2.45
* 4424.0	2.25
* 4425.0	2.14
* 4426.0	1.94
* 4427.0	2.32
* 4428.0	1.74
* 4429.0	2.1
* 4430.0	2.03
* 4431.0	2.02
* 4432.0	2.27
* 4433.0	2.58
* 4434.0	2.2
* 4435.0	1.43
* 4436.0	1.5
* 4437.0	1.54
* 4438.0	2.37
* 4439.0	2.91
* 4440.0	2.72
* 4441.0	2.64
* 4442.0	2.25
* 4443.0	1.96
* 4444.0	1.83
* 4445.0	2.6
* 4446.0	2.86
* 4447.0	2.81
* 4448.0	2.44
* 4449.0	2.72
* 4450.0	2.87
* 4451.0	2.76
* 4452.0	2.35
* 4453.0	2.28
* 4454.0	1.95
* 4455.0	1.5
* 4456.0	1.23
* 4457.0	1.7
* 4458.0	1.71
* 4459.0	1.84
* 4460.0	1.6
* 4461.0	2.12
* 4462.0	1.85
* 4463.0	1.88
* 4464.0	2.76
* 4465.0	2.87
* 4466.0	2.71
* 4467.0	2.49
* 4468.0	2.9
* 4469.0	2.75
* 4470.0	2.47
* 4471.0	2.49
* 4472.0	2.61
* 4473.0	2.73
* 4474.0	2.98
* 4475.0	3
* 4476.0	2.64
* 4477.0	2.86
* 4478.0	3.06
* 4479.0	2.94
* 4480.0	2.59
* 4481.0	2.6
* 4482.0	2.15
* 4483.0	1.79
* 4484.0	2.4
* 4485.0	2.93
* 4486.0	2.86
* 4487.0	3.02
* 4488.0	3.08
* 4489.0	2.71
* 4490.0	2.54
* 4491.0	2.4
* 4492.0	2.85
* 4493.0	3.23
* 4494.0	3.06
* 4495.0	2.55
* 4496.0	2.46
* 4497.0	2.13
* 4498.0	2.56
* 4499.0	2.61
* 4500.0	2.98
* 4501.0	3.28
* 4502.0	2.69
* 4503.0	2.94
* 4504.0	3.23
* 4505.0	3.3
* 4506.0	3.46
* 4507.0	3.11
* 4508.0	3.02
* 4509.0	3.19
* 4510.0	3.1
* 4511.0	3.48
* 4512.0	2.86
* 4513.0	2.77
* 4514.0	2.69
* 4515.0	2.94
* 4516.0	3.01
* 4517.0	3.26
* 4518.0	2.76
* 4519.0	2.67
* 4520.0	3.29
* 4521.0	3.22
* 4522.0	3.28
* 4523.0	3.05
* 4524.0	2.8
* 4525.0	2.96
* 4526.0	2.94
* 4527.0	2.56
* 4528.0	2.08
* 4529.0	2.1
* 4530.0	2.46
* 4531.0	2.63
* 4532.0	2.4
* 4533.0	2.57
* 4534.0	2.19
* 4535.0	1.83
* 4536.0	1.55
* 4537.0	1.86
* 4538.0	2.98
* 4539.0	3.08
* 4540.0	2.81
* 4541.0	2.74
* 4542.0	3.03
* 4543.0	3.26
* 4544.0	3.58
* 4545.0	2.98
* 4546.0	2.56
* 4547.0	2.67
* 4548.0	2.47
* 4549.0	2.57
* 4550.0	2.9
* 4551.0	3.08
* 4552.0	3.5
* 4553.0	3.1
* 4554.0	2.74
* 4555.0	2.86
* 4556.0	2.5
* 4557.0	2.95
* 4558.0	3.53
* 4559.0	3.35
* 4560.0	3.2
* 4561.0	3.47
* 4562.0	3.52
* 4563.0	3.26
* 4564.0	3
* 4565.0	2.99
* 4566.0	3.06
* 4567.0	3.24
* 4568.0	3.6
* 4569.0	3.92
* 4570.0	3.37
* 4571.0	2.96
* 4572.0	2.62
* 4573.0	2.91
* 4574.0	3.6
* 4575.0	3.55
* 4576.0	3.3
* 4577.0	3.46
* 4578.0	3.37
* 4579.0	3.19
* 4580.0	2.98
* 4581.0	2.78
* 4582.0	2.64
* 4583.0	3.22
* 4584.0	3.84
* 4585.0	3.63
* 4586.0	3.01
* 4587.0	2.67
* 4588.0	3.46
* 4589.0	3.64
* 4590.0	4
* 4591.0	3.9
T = 2.0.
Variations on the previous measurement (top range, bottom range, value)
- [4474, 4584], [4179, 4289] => 2.52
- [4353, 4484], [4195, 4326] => 1.79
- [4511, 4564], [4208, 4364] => 2.10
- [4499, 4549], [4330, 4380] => 1.38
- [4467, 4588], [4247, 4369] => 1.94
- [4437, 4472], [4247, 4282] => 1.98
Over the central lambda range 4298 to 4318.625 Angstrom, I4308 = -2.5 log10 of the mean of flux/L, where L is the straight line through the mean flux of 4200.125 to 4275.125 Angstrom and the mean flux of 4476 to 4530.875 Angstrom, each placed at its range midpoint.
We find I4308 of 0.18 mag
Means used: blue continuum 1.22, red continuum 2.83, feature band 1.4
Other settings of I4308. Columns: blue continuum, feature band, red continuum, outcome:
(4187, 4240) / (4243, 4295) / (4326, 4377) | 0.22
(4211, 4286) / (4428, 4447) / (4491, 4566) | 0.06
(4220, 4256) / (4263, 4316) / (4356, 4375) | 0.17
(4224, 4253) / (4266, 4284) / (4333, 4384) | 0.08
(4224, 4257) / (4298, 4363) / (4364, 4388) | -0.09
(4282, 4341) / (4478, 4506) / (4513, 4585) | -0.05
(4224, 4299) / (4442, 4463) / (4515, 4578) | 0.11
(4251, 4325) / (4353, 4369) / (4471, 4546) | -0.23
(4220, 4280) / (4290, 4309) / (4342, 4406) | 0.22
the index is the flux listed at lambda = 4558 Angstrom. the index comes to 3.53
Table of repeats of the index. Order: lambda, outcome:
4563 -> 3.26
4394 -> 2.22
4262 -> 1.11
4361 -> 2.12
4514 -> 2.69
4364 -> 2.45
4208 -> 1.68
